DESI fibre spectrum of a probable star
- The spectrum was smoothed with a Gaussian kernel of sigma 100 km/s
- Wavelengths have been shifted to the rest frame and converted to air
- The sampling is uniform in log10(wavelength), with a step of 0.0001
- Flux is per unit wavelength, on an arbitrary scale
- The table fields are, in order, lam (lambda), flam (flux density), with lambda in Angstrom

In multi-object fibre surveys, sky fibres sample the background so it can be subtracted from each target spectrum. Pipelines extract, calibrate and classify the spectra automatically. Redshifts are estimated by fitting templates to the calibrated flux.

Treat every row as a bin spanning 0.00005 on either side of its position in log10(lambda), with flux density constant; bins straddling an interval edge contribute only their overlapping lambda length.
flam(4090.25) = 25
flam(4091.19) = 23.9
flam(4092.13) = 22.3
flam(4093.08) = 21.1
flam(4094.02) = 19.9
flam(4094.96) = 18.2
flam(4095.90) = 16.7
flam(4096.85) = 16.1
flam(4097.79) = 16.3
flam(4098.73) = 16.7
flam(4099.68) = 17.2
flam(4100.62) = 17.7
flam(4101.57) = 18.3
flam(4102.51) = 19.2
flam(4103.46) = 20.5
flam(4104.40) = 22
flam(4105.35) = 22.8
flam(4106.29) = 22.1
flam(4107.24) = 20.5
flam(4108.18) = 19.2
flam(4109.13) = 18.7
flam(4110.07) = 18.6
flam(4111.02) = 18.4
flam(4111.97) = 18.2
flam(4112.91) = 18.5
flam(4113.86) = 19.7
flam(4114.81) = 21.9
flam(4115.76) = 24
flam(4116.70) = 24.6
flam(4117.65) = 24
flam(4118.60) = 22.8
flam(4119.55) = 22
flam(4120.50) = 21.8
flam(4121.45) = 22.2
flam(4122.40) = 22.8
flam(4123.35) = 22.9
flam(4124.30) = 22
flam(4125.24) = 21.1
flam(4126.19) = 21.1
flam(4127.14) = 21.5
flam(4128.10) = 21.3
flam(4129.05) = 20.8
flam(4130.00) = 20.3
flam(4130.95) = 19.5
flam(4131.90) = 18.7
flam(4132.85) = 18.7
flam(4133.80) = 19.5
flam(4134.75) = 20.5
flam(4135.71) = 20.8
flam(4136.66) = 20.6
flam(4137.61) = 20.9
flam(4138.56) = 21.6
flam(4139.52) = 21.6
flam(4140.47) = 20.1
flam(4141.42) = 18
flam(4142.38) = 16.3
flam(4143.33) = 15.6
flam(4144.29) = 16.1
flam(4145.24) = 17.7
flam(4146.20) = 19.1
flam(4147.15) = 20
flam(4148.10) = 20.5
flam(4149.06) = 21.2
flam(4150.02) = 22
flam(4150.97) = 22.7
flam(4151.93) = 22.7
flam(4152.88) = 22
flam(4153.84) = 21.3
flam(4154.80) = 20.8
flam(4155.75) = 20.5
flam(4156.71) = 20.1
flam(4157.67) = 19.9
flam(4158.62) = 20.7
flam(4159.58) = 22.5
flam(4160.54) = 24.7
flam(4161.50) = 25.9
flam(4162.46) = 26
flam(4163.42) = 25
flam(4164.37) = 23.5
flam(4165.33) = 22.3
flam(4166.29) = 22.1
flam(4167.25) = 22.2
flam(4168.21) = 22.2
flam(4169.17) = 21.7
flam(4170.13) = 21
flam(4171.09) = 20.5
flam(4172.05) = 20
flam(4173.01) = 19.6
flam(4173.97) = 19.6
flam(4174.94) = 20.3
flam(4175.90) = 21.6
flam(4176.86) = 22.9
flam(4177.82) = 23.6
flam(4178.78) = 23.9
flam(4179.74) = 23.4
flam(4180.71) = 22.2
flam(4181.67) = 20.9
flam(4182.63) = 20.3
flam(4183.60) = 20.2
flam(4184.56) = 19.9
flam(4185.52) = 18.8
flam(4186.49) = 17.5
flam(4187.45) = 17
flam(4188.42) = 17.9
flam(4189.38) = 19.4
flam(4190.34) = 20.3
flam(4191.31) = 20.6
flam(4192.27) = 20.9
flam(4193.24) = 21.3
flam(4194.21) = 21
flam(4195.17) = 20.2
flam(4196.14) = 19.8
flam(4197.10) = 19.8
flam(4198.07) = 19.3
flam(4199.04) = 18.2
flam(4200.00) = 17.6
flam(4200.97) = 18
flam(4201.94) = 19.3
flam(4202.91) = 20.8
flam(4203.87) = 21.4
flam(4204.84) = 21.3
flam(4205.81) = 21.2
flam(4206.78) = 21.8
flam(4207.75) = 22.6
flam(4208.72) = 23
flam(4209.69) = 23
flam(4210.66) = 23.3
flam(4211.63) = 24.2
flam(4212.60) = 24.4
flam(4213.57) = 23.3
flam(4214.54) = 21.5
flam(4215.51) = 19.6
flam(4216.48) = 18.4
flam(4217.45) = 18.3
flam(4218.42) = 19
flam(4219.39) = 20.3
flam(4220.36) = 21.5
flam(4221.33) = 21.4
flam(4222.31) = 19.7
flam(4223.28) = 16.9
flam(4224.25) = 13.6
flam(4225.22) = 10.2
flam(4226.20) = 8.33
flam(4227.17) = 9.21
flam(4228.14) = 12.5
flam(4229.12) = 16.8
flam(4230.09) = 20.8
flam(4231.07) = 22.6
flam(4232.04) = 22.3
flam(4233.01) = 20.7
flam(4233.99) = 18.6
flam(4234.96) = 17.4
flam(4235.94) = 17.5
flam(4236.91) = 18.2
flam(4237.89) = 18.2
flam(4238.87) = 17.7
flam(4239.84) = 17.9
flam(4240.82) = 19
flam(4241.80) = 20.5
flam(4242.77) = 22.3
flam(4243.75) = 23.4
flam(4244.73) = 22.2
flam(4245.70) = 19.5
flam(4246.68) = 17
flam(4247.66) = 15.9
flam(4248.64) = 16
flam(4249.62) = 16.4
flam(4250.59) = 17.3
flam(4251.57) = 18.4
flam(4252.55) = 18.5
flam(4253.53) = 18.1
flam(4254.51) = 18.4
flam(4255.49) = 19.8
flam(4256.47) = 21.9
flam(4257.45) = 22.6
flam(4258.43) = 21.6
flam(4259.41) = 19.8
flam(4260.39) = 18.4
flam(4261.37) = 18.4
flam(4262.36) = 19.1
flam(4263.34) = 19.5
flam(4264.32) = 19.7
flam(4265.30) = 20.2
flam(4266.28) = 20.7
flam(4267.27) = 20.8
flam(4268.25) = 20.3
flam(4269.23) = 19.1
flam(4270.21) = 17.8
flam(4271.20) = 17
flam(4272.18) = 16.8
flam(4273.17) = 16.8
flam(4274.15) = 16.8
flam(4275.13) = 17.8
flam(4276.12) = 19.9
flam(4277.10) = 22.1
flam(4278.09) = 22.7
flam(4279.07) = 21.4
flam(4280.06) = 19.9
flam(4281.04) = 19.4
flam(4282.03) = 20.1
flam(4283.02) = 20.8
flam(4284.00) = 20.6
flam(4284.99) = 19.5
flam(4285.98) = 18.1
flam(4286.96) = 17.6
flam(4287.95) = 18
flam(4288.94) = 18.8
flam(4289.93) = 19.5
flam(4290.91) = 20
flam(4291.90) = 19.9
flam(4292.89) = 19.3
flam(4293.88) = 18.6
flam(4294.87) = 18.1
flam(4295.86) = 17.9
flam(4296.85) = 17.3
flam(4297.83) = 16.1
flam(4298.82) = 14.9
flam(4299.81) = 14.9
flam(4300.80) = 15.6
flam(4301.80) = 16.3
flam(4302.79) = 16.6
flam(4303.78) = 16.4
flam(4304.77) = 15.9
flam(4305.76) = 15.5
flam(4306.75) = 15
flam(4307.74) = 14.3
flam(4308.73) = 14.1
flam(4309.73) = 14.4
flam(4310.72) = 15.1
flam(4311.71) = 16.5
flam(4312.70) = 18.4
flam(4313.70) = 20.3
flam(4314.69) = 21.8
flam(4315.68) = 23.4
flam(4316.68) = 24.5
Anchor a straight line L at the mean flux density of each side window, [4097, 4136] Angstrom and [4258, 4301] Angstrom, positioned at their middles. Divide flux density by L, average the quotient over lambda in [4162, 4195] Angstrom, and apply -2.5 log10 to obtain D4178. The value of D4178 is -0.07 mag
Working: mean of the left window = 20.4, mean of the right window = 18.9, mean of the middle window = 21.2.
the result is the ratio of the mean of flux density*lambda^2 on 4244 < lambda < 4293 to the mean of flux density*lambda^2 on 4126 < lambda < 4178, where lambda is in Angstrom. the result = 1.0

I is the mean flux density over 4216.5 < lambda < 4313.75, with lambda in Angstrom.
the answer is 18.2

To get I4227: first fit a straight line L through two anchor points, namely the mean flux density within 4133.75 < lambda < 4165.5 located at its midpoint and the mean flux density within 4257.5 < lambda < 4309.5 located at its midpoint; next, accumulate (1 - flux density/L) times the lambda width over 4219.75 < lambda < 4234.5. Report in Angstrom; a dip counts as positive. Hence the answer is 1.84 Angstrom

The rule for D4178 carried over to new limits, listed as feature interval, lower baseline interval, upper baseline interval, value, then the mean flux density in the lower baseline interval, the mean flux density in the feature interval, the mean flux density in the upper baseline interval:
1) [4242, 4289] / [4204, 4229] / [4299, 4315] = -0.11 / 19.1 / 19.3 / 16.2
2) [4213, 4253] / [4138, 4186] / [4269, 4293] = 0.10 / 21.1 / 18.3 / 19.2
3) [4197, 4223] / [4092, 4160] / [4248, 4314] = -0.09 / 20.2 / 20.8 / 18.3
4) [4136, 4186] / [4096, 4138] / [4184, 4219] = -0.04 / 20.4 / 21.1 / 20.4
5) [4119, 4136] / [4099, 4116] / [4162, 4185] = -0.03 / 19.8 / 21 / 21.9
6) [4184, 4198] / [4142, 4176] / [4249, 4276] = 0.05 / 21.1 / 19.6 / 19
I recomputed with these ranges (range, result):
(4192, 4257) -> 19.2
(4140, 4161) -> 20.2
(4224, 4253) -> 17.7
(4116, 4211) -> 21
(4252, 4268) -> 19.8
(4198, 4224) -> 20.7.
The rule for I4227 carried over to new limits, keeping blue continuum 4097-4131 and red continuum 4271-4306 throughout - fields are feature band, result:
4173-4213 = -2.6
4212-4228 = 1.2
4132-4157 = 0.2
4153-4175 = -2.2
